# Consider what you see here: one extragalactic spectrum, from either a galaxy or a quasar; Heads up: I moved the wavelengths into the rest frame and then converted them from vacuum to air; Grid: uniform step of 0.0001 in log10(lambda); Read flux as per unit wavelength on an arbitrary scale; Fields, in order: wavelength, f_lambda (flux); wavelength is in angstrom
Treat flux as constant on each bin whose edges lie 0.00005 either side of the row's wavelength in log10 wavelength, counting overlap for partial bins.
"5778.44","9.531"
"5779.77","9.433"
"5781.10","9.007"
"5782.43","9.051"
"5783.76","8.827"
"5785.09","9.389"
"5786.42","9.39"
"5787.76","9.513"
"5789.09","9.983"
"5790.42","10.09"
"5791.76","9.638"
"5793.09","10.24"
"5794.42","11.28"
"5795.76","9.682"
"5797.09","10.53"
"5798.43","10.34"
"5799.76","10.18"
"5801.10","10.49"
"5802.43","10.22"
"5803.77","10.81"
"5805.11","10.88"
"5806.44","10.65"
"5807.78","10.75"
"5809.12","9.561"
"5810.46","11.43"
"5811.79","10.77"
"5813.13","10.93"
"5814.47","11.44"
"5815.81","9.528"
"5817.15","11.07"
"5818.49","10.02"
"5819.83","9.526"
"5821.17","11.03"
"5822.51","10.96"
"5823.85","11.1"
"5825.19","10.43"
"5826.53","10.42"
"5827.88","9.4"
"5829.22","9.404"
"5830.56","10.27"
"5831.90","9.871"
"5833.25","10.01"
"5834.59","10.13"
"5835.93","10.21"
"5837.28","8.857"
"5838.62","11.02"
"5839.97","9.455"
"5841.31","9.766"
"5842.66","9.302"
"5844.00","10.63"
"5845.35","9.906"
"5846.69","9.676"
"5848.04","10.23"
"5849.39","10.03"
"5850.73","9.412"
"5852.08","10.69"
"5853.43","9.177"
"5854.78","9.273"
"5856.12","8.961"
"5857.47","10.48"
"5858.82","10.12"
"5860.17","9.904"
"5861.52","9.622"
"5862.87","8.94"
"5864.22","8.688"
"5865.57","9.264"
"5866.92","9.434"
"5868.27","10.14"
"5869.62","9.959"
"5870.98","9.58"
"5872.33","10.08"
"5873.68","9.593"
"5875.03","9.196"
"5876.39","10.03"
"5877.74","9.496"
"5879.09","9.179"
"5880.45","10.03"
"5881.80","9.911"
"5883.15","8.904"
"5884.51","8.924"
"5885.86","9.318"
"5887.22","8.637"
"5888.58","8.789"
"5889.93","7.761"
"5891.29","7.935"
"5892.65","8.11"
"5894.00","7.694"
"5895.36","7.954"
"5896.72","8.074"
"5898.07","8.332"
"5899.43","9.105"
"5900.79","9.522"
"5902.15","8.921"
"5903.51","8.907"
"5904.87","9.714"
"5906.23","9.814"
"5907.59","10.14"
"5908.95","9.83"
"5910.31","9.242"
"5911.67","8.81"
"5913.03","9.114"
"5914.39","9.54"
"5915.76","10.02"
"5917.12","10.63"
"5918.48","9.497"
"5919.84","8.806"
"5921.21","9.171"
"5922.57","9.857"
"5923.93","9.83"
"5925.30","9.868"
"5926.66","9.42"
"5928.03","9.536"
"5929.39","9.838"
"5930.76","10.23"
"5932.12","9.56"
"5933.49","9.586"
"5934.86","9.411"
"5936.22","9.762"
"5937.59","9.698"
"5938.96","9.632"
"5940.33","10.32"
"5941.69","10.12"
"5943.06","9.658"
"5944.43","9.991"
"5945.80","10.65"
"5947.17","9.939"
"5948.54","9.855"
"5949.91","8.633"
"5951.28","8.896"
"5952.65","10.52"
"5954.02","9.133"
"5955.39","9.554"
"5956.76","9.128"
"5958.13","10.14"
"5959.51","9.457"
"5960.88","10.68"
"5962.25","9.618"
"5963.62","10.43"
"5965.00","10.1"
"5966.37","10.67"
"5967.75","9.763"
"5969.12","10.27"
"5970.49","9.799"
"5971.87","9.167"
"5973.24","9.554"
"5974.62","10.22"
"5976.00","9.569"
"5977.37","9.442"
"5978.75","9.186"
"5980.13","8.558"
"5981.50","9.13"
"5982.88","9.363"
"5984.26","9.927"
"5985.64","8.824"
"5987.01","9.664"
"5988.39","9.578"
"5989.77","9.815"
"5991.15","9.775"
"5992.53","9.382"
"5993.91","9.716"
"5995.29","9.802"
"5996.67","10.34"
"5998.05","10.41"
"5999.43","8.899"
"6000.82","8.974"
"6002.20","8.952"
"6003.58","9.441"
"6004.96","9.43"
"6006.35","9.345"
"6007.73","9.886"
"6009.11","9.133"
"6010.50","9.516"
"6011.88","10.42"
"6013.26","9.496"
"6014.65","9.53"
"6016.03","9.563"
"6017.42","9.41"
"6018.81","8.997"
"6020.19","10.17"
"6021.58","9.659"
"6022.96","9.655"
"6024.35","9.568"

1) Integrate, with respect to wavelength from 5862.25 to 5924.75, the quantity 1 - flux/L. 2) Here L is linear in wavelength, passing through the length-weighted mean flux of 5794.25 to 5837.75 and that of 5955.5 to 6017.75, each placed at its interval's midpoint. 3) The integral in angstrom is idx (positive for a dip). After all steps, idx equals 5.0 angstrom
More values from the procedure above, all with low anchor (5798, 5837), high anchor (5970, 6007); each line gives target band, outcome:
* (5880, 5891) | 1.2 angstrom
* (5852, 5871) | 1.1 angstrom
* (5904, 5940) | 0.7 angstrom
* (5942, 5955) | 0.0 angstrom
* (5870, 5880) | 0.5 angstrom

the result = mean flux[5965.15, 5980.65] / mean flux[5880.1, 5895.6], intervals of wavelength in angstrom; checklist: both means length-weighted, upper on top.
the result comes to 1.12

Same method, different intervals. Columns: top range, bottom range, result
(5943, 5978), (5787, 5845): 0.95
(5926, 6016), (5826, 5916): 1.02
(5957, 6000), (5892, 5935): 1.04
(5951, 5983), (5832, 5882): 1.00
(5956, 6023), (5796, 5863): 0.95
